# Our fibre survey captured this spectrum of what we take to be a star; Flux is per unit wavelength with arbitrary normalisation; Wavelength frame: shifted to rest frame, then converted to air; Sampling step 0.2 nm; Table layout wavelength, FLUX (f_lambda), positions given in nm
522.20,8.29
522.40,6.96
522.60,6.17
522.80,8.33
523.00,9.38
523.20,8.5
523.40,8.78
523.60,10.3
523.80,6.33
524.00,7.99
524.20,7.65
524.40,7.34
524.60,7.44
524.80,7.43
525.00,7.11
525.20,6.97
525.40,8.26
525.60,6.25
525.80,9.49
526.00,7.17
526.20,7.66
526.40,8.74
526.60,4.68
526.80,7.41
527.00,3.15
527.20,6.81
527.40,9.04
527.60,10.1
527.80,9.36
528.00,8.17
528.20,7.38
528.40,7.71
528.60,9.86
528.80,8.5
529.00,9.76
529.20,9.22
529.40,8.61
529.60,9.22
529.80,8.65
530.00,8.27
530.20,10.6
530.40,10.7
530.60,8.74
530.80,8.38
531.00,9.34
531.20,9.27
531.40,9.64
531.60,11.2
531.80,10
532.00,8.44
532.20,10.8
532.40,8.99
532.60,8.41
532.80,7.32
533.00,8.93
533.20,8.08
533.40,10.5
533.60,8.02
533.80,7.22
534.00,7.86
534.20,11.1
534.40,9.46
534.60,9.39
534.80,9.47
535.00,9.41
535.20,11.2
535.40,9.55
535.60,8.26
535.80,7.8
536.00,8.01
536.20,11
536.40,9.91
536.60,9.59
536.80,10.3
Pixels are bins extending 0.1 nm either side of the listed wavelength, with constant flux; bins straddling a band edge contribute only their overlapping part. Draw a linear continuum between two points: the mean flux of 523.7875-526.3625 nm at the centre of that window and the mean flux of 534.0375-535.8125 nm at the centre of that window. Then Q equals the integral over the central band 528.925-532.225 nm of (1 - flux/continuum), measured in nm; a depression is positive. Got -0.29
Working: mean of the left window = 7.54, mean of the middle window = 9.43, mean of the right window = 9.54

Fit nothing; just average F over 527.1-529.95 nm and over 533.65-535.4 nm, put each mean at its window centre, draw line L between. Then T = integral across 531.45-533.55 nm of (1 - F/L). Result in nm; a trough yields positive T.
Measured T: -0.02 nm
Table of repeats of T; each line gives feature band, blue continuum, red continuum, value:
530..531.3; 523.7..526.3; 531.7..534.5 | -0.14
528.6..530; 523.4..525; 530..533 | -0.02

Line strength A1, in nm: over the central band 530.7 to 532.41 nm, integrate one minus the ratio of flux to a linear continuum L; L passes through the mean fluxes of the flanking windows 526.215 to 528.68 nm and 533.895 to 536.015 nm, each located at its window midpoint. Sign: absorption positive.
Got -0.21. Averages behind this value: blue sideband 7.68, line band 9.59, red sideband 9.27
